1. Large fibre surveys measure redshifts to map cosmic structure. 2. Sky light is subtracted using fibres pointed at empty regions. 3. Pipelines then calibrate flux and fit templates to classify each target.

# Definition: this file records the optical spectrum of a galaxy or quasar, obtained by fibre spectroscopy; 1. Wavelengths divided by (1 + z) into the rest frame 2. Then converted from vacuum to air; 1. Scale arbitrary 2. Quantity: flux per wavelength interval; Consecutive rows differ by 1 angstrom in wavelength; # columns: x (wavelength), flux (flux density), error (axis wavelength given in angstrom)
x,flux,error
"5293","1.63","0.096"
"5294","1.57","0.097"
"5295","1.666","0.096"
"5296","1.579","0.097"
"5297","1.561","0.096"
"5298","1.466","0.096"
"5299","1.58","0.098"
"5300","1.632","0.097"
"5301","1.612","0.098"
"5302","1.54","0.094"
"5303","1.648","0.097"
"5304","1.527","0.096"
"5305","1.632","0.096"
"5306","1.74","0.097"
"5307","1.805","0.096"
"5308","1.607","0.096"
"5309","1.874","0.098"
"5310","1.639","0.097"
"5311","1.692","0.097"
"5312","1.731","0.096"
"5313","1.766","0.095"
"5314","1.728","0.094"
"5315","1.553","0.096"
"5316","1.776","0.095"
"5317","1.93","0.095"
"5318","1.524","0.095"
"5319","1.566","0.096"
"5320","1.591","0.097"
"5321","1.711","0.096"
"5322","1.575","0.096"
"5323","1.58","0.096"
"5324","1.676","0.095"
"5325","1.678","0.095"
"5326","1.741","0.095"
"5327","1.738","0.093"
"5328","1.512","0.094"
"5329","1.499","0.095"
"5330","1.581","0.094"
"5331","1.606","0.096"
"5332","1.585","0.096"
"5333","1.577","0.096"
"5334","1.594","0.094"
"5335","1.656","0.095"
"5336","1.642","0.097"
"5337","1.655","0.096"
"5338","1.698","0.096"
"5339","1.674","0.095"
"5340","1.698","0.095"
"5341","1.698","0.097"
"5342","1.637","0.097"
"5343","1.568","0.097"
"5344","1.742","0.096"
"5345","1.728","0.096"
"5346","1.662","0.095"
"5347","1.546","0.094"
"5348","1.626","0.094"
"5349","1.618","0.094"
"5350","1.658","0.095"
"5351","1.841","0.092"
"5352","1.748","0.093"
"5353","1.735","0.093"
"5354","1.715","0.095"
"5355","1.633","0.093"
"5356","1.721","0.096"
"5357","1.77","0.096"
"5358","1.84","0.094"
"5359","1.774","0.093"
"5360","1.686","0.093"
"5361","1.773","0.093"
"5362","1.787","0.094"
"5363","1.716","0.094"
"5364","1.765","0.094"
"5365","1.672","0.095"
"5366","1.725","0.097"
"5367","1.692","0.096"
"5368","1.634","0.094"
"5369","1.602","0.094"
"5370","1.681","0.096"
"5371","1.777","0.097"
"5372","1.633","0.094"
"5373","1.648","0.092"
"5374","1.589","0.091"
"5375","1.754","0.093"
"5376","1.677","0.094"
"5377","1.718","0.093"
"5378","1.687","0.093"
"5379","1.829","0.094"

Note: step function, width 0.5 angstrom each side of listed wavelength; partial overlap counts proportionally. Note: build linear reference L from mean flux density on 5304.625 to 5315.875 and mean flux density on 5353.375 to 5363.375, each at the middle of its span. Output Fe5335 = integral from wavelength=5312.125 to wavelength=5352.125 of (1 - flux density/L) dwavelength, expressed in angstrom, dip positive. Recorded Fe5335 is 1.6 angstrom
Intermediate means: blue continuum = 1.71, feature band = 1.65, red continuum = 1.74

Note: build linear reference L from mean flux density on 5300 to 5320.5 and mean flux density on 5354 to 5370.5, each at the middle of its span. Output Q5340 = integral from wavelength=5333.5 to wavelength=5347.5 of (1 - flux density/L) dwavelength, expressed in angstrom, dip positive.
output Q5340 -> 0.3 angstrom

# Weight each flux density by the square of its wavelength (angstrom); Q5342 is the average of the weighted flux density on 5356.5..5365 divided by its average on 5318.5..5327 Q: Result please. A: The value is 1.08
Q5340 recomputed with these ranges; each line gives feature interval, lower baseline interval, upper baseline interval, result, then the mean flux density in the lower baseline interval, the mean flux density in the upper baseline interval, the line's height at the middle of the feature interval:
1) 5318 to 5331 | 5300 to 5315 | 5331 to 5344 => 0.3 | 1.68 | 1.64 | 1.66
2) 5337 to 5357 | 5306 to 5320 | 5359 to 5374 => 0.2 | 1.7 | 1.7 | 1.7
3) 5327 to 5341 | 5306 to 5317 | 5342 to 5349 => 0.4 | 1.73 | 1.64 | 1.67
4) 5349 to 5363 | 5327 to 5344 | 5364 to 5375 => -0.7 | 1.62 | 1.67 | 1.65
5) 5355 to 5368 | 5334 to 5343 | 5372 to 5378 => -0.5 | 1.66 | 1.67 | 1.67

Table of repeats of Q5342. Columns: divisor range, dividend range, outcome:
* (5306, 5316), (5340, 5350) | 0.97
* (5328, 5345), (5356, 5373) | 1.06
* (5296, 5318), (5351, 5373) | 1.06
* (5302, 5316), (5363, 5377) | 1.02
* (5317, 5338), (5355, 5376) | 1.07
